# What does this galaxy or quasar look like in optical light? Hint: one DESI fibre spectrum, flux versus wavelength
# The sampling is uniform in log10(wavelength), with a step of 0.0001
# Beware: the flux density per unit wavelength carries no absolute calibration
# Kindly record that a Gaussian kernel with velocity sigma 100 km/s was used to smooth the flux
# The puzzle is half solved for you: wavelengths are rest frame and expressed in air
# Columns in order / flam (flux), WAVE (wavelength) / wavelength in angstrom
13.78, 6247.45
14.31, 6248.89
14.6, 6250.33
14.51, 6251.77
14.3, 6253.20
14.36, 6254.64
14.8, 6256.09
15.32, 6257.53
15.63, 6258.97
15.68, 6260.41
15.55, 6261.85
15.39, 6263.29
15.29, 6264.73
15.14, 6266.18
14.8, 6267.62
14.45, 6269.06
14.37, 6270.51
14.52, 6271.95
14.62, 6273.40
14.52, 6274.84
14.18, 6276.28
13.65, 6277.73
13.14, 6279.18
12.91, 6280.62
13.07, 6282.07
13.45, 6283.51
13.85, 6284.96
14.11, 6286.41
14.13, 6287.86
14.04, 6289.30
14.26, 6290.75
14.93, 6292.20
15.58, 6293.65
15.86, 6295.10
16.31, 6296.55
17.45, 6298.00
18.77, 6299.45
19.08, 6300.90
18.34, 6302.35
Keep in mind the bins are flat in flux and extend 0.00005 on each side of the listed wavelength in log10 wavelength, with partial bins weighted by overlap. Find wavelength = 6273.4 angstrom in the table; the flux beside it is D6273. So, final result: 14.62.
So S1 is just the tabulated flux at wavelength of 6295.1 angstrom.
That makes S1 15.86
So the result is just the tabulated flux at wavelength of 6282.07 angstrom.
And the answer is 13.07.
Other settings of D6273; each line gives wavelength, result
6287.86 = 14.13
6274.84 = 14.52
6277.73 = 13.65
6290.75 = 14.26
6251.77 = 14.51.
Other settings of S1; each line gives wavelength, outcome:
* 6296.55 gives 16.31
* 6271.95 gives 14.52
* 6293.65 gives 15.58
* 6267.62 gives 14.8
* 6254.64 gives 14.36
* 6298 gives 17.45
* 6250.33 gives 14.6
